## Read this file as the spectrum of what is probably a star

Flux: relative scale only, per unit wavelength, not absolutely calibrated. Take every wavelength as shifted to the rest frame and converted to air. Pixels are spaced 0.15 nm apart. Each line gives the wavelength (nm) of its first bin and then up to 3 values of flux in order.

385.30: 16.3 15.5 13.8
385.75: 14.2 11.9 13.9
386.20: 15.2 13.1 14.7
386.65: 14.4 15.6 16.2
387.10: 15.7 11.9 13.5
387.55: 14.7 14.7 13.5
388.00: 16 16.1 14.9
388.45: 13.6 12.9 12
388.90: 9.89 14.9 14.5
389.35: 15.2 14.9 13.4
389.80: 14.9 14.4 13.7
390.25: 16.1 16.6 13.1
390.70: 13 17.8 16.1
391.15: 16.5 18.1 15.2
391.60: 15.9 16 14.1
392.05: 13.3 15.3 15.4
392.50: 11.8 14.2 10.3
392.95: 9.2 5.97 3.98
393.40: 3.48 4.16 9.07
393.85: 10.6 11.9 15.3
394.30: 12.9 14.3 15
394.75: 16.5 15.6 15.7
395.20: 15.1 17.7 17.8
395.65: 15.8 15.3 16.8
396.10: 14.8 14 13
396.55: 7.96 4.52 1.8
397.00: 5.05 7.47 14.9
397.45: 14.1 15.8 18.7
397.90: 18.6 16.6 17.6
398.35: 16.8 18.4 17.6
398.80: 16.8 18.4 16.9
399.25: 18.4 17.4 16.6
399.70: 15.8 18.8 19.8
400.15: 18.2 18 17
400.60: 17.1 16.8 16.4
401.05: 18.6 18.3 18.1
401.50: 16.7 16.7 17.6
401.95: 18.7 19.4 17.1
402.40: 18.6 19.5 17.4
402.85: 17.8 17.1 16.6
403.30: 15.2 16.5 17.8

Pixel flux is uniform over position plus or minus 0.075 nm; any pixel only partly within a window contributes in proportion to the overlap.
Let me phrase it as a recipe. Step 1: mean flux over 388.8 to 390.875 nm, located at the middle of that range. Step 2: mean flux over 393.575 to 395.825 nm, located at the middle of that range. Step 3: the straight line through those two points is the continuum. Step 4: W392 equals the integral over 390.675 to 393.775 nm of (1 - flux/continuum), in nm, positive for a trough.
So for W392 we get 0.44 nm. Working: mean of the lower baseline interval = 14.3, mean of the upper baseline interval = 14.3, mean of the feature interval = 12.3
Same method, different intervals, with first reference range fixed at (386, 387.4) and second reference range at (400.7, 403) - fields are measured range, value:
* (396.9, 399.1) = 0.211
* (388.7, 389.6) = 0.085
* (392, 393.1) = 0.241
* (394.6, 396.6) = 0.154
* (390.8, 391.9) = -0.058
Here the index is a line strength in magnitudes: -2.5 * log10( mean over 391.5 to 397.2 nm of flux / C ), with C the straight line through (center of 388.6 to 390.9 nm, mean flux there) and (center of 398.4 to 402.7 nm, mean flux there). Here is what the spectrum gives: 0.28 mag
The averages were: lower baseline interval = 14.2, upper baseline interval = 17.8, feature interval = 12.1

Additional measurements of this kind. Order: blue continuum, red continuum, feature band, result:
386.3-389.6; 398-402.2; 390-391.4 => -0.05 mag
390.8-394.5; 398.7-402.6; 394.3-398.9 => 0.05 mag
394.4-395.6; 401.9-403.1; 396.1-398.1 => 0.37 mag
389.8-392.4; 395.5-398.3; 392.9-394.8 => 0.37 mag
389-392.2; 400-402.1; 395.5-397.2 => 0.44 mag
